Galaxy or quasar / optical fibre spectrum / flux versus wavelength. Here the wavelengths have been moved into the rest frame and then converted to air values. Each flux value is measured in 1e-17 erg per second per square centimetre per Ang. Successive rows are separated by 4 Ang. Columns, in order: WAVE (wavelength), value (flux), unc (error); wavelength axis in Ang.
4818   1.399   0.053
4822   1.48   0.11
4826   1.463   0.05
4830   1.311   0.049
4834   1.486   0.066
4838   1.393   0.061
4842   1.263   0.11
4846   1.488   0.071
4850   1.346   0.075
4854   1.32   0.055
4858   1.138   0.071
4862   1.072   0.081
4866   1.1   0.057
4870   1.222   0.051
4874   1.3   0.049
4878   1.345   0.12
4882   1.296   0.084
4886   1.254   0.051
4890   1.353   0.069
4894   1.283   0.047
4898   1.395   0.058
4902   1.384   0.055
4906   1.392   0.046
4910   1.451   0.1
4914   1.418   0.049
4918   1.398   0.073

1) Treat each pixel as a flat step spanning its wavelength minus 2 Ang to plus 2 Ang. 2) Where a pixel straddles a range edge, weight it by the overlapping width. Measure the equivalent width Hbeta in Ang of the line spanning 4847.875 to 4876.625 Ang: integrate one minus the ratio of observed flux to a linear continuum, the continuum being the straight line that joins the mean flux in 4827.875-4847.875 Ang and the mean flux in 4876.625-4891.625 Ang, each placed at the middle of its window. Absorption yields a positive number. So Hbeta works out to 2.7 Ang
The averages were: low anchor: 1.39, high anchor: 1.31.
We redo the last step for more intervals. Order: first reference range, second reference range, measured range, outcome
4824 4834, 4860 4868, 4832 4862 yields -2.10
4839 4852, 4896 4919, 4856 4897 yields 4.36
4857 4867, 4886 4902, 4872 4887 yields -0.88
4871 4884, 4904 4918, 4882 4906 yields 0.46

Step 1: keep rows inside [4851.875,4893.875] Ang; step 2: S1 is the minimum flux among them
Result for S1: 1.072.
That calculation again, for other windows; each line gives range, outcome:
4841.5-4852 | 1.263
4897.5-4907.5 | 1.384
